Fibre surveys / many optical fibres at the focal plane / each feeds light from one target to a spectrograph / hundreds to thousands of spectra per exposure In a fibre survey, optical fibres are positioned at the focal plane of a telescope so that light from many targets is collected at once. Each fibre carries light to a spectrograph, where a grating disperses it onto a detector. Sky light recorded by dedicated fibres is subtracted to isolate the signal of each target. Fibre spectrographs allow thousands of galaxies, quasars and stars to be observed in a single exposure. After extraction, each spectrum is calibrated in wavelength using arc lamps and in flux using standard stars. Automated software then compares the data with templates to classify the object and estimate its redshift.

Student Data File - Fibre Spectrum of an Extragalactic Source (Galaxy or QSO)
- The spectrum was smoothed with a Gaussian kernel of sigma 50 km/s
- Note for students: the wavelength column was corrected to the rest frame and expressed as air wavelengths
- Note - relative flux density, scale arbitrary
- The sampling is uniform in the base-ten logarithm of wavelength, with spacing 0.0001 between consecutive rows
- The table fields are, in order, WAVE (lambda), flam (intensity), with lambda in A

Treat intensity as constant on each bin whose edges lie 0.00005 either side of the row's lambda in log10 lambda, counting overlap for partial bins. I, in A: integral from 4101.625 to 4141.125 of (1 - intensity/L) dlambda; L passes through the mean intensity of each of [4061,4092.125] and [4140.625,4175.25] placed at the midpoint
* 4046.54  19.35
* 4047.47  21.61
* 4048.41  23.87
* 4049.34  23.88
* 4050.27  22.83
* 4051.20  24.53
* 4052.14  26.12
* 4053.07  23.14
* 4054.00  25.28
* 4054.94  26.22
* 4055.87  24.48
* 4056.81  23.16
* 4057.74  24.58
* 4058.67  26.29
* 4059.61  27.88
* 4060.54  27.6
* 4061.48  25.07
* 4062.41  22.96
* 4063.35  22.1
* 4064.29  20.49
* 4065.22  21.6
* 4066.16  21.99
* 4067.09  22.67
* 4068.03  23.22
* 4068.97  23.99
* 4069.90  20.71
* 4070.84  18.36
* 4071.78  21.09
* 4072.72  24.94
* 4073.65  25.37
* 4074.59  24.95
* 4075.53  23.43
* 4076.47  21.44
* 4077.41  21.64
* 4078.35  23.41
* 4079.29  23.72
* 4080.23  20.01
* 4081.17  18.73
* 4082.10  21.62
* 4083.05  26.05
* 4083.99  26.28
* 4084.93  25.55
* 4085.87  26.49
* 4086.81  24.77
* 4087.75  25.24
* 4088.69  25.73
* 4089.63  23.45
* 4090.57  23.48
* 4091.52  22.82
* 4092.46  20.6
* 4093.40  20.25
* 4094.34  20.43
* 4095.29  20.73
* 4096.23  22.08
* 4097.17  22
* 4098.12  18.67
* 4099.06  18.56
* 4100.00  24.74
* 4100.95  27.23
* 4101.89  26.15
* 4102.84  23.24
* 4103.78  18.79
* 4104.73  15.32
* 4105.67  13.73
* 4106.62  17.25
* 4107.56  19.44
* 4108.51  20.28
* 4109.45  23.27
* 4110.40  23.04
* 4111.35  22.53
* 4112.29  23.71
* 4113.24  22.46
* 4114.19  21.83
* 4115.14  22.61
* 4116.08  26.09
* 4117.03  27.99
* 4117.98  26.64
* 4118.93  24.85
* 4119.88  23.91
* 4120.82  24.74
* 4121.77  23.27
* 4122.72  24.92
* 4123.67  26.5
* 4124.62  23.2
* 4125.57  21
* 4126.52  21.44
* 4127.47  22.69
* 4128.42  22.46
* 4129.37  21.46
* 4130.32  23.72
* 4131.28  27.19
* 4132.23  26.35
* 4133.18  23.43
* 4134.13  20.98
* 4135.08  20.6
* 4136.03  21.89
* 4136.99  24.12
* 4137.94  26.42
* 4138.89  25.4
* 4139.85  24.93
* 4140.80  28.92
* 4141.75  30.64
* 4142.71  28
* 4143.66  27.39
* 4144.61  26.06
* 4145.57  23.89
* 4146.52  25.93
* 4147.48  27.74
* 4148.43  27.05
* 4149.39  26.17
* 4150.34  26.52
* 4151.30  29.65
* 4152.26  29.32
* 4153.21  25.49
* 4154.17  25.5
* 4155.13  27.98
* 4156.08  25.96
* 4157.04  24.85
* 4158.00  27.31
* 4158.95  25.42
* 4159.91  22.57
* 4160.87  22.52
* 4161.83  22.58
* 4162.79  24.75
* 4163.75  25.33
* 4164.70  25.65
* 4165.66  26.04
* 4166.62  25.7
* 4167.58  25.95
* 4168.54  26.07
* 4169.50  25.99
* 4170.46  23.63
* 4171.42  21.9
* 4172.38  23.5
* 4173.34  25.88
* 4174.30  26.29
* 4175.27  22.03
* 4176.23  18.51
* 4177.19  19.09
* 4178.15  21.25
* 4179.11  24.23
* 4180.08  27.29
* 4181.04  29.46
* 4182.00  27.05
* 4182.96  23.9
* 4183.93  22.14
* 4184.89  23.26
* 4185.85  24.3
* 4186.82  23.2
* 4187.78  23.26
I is 2.6 A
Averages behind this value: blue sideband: 23.1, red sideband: 25.9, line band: 23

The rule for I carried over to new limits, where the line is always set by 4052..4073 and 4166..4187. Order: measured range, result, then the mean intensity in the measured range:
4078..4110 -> 2.3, 22.1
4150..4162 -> -0.9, 25.9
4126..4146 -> -0.6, 24.7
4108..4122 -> 0.0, 23.8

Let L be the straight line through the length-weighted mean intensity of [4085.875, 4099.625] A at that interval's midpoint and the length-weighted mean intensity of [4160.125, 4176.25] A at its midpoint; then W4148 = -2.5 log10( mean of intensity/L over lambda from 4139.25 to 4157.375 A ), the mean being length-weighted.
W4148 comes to -0.13 mag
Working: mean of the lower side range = 22.2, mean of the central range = 26.9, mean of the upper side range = 24.4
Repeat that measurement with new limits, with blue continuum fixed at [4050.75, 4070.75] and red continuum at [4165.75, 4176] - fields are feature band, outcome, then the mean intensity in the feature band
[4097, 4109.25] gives 0.18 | 20.4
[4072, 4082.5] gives 0.06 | 22.6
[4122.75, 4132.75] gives 0.03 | 23.6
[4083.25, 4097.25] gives 0.03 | 23.4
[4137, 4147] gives -0.10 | 26.6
